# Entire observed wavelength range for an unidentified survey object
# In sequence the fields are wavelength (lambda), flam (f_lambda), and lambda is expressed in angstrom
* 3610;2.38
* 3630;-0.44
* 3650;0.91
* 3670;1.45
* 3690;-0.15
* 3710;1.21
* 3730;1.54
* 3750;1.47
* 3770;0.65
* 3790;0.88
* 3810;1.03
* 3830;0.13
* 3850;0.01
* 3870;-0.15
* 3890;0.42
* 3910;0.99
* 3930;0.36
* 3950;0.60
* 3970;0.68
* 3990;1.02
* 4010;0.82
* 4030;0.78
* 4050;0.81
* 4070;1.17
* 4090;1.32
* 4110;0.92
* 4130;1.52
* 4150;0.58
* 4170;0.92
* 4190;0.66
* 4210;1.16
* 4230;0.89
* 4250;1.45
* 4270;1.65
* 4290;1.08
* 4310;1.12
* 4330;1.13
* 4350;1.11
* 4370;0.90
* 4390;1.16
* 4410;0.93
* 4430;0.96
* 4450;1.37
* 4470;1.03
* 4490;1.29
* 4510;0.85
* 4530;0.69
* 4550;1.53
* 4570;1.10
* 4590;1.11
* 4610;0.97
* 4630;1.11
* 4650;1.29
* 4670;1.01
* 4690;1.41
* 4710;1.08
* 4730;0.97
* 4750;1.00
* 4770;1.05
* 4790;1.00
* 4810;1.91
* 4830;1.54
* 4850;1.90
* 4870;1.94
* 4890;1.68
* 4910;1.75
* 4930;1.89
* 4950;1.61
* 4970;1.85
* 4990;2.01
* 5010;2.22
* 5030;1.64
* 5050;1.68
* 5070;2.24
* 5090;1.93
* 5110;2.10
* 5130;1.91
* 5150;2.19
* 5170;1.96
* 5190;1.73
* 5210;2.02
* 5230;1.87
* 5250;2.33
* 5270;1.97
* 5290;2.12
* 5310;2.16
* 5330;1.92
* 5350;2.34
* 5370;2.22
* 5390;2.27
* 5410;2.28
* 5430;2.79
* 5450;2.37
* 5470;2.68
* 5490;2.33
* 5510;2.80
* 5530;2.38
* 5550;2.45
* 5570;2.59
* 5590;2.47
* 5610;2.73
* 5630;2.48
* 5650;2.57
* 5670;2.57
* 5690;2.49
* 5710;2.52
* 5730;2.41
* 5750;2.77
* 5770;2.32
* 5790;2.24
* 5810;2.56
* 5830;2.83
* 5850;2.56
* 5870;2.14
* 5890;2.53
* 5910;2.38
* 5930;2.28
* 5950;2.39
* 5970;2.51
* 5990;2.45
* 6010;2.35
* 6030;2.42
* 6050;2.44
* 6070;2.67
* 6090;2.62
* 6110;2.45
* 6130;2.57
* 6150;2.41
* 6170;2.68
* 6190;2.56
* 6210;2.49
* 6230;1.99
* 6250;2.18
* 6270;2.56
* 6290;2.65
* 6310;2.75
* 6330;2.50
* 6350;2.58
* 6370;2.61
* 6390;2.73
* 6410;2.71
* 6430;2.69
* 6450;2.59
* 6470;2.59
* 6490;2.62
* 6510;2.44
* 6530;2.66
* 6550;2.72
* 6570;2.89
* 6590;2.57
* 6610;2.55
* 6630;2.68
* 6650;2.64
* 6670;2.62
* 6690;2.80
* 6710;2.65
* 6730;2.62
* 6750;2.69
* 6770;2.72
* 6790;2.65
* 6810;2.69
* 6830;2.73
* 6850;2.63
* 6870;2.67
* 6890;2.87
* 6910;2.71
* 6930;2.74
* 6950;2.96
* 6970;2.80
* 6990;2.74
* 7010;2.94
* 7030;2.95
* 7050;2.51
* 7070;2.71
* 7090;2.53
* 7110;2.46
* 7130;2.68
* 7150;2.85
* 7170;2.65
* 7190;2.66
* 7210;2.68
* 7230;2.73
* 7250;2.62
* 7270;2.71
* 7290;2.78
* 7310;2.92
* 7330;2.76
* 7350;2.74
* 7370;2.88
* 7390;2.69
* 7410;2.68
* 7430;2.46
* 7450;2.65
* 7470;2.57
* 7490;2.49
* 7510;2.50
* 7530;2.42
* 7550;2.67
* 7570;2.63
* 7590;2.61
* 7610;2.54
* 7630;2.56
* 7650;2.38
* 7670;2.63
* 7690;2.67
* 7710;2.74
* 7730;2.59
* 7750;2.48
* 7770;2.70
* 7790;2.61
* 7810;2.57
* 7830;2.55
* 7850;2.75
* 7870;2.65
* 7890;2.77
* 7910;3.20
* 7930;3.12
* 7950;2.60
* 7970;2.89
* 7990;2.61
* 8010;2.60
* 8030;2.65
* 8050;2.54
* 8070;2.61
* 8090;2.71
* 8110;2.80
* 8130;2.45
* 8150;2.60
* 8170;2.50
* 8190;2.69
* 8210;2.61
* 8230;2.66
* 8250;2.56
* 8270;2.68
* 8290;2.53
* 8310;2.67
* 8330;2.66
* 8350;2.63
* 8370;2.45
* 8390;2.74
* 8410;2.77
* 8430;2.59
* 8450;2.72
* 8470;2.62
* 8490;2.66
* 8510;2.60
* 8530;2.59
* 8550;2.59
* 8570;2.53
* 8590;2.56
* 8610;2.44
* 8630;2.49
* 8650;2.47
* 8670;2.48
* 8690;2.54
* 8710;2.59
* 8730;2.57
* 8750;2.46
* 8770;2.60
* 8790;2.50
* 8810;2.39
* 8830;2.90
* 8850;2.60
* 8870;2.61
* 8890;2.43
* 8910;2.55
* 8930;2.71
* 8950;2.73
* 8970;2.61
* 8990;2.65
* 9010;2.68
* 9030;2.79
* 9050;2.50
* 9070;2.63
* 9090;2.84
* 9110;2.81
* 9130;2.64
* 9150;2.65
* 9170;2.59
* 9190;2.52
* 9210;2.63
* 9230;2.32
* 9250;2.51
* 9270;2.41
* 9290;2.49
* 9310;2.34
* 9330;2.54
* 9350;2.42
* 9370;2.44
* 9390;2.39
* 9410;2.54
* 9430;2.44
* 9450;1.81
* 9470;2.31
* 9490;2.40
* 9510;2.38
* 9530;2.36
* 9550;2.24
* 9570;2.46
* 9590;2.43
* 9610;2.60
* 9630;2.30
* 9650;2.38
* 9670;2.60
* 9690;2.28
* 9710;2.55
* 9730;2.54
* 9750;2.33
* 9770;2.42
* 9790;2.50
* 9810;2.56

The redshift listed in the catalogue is 0.20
